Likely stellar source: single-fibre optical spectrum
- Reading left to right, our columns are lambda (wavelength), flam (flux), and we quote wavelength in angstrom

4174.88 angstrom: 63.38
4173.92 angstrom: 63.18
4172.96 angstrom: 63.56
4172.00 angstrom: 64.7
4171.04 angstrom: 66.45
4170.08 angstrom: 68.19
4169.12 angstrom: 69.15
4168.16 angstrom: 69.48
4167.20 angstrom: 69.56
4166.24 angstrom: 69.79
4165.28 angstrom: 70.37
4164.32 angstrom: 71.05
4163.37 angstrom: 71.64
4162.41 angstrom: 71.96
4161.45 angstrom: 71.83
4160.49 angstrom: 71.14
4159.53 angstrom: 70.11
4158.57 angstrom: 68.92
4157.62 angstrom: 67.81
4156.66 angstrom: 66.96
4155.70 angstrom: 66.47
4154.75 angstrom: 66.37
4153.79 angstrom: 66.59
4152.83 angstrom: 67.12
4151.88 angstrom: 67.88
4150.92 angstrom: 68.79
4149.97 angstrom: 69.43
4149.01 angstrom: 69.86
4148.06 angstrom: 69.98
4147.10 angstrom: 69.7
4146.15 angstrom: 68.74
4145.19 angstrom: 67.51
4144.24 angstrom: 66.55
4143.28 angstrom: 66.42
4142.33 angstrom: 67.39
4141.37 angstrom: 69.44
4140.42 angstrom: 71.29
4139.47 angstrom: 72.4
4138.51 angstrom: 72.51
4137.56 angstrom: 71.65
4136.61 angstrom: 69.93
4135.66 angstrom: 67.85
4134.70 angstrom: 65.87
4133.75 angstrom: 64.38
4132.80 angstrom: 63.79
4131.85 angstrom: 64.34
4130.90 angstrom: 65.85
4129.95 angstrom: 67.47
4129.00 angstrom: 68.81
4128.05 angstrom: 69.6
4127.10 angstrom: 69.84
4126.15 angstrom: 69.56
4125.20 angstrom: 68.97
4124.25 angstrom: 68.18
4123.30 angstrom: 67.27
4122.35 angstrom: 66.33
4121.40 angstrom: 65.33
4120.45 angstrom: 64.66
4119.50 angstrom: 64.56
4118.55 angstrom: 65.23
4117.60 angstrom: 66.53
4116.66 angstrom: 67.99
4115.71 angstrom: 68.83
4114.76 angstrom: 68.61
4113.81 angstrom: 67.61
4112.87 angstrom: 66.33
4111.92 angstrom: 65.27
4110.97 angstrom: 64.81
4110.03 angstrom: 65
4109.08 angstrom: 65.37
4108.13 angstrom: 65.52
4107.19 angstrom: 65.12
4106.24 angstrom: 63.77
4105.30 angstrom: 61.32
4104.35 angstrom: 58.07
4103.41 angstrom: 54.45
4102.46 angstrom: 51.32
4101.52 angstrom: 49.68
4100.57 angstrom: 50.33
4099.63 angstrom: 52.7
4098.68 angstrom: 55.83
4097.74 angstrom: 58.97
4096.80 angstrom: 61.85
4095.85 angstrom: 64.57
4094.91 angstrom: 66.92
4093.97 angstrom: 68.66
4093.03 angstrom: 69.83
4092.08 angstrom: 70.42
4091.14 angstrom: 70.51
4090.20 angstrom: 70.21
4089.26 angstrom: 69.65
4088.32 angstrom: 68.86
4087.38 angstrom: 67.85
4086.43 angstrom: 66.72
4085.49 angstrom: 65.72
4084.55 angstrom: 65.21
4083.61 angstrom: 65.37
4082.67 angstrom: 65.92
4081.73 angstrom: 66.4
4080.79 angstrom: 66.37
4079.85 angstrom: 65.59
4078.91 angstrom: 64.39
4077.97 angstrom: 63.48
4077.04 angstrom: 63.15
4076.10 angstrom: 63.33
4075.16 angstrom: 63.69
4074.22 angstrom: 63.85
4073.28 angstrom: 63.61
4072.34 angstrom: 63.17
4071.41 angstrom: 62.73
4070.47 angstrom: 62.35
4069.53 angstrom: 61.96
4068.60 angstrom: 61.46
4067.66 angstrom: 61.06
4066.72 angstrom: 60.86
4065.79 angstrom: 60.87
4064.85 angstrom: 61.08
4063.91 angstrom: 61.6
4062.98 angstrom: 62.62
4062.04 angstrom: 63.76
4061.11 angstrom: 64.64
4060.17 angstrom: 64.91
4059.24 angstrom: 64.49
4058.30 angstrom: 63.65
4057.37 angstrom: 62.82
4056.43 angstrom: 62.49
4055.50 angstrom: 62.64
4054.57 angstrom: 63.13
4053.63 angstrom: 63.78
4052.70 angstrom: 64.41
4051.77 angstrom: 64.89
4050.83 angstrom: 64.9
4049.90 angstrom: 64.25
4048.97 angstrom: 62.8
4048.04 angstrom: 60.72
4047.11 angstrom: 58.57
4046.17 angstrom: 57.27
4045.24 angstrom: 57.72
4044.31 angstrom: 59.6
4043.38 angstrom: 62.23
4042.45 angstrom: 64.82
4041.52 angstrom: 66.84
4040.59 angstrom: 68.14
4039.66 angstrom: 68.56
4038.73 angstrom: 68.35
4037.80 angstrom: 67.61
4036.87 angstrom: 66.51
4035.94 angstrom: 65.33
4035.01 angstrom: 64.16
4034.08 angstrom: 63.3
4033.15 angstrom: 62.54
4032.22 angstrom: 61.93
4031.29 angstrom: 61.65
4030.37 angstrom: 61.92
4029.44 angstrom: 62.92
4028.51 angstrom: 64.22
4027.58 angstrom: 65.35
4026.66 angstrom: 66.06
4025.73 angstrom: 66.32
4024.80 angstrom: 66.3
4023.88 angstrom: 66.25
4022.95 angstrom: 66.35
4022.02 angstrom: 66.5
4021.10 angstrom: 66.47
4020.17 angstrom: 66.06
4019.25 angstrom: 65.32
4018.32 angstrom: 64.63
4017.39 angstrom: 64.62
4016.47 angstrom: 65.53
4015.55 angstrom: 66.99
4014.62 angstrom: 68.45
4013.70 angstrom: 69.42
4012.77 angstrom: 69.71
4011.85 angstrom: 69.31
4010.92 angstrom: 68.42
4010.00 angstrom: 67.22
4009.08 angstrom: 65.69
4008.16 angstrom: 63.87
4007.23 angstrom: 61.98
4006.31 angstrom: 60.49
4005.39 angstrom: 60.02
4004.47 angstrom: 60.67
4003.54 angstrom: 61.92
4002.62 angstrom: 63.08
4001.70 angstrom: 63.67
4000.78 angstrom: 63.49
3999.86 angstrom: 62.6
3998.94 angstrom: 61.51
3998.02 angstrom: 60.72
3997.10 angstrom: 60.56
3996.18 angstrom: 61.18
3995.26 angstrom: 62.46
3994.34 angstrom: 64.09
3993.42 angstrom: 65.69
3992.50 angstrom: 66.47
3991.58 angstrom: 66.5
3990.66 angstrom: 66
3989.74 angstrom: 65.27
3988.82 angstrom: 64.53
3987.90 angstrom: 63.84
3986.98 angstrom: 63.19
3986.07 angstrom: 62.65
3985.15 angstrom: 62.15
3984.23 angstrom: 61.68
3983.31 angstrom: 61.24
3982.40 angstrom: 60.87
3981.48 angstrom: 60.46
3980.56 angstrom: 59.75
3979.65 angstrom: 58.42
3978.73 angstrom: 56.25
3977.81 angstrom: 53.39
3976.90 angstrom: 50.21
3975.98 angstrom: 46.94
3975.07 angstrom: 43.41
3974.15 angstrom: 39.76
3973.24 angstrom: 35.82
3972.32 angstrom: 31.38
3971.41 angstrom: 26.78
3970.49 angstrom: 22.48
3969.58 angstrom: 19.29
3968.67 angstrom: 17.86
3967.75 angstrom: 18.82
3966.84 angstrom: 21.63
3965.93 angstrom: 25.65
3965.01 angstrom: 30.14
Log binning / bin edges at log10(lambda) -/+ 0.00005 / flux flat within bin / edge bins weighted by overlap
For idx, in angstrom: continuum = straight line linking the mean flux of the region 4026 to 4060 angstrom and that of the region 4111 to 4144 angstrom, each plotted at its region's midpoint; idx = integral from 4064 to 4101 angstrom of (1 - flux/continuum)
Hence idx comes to 0.9 angstrom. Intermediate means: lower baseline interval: 63.7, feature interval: 64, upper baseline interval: 67.6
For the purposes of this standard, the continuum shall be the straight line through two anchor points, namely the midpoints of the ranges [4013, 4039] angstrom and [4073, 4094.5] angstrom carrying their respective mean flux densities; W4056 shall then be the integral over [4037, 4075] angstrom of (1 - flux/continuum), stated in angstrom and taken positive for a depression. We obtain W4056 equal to 1.6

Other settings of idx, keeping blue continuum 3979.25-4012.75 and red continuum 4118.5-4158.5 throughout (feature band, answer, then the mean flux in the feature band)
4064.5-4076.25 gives 0.6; 62.3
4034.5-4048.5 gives 0.2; 63.7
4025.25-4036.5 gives 0.1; 63.8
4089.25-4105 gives 1.3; 61.2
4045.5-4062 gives 0.6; 62.9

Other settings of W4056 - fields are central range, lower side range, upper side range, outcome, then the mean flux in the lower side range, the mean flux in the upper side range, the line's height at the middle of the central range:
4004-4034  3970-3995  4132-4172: -3.8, 54.8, 68.8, 57.8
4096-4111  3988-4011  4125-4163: 1.8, 63.5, 68.5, 67.1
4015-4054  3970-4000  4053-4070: -2.7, 55.9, 62.7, 60.3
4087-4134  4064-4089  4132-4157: 1.0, 64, 68.2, 66.1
